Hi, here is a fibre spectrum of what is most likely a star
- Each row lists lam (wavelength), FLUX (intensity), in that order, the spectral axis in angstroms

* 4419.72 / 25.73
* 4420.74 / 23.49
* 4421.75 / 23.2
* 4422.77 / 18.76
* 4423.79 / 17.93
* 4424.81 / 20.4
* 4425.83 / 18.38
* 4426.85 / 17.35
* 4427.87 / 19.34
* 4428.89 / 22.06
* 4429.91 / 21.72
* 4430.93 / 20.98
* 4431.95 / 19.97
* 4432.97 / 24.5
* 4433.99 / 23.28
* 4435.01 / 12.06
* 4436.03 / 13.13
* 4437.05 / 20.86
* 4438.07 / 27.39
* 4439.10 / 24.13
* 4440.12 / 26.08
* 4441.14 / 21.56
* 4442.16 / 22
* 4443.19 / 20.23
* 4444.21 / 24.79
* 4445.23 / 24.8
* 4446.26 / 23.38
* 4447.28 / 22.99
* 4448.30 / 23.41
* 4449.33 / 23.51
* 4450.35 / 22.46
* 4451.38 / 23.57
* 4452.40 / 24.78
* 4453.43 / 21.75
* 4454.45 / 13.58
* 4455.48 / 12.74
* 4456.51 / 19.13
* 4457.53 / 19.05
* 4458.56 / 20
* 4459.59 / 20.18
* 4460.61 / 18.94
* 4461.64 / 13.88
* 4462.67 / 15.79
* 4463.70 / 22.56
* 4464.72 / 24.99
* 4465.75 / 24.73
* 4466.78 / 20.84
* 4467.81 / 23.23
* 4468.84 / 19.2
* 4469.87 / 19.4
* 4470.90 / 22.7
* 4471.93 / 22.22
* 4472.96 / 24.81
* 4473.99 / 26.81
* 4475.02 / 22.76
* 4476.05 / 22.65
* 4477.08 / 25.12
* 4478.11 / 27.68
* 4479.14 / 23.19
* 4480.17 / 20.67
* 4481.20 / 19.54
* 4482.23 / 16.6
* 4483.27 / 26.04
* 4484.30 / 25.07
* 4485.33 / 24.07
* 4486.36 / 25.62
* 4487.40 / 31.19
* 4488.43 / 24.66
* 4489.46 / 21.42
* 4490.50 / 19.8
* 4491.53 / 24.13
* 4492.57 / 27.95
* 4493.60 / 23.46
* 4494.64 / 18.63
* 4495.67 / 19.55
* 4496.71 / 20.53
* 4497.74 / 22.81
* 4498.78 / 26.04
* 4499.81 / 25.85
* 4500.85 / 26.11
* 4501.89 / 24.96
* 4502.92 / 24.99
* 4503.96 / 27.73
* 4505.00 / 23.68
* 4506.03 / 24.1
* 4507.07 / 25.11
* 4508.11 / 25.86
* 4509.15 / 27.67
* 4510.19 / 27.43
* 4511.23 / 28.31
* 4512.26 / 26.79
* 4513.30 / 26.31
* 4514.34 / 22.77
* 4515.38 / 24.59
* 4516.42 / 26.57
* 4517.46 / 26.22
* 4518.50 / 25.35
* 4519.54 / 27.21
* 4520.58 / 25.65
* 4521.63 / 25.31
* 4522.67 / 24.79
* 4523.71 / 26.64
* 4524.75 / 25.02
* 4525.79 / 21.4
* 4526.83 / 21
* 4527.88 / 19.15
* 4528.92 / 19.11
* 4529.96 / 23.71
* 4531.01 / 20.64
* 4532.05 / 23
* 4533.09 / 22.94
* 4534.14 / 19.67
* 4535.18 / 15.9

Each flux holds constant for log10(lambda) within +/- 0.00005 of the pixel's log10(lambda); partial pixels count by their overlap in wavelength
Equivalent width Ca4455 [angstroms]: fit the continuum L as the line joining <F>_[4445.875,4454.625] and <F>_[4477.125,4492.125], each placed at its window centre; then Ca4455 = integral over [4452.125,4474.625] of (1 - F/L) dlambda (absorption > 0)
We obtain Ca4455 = 2.4 angstroms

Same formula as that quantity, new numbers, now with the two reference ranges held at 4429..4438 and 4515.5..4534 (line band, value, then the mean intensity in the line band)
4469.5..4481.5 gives -0.8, 23.2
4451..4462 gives 1.1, 18.9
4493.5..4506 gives -0.6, 23.7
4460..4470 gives 0.4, 20.4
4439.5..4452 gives -1.6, 23.3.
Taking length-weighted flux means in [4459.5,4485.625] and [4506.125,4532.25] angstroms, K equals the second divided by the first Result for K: 1.12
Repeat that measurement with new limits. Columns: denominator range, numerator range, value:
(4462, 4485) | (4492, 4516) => 1.10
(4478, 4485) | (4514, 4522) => 1.14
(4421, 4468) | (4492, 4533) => 1.17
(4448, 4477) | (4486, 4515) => 1.17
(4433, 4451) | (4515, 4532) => 1.07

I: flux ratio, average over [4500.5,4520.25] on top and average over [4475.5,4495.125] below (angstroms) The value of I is 1.10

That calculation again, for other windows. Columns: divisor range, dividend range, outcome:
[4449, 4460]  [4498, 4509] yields 1.27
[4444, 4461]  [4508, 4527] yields 1.21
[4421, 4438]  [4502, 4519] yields 1.30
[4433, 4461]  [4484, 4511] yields 1.16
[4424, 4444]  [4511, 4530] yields 1.18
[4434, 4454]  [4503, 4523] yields 1.16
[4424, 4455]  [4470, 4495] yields 1.10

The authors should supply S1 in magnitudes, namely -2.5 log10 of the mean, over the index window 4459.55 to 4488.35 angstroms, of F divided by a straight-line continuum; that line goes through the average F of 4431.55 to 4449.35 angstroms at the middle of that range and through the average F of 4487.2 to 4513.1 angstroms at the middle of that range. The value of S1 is 0.05 mag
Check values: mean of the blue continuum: 22.1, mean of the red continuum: 24.7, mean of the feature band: 22.6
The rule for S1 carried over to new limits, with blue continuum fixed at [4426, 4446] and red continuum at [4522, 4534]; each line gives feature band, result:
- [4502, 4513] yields -0.178 mag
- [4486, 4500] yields -0.076 mag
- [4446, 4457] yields 0.028 mag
